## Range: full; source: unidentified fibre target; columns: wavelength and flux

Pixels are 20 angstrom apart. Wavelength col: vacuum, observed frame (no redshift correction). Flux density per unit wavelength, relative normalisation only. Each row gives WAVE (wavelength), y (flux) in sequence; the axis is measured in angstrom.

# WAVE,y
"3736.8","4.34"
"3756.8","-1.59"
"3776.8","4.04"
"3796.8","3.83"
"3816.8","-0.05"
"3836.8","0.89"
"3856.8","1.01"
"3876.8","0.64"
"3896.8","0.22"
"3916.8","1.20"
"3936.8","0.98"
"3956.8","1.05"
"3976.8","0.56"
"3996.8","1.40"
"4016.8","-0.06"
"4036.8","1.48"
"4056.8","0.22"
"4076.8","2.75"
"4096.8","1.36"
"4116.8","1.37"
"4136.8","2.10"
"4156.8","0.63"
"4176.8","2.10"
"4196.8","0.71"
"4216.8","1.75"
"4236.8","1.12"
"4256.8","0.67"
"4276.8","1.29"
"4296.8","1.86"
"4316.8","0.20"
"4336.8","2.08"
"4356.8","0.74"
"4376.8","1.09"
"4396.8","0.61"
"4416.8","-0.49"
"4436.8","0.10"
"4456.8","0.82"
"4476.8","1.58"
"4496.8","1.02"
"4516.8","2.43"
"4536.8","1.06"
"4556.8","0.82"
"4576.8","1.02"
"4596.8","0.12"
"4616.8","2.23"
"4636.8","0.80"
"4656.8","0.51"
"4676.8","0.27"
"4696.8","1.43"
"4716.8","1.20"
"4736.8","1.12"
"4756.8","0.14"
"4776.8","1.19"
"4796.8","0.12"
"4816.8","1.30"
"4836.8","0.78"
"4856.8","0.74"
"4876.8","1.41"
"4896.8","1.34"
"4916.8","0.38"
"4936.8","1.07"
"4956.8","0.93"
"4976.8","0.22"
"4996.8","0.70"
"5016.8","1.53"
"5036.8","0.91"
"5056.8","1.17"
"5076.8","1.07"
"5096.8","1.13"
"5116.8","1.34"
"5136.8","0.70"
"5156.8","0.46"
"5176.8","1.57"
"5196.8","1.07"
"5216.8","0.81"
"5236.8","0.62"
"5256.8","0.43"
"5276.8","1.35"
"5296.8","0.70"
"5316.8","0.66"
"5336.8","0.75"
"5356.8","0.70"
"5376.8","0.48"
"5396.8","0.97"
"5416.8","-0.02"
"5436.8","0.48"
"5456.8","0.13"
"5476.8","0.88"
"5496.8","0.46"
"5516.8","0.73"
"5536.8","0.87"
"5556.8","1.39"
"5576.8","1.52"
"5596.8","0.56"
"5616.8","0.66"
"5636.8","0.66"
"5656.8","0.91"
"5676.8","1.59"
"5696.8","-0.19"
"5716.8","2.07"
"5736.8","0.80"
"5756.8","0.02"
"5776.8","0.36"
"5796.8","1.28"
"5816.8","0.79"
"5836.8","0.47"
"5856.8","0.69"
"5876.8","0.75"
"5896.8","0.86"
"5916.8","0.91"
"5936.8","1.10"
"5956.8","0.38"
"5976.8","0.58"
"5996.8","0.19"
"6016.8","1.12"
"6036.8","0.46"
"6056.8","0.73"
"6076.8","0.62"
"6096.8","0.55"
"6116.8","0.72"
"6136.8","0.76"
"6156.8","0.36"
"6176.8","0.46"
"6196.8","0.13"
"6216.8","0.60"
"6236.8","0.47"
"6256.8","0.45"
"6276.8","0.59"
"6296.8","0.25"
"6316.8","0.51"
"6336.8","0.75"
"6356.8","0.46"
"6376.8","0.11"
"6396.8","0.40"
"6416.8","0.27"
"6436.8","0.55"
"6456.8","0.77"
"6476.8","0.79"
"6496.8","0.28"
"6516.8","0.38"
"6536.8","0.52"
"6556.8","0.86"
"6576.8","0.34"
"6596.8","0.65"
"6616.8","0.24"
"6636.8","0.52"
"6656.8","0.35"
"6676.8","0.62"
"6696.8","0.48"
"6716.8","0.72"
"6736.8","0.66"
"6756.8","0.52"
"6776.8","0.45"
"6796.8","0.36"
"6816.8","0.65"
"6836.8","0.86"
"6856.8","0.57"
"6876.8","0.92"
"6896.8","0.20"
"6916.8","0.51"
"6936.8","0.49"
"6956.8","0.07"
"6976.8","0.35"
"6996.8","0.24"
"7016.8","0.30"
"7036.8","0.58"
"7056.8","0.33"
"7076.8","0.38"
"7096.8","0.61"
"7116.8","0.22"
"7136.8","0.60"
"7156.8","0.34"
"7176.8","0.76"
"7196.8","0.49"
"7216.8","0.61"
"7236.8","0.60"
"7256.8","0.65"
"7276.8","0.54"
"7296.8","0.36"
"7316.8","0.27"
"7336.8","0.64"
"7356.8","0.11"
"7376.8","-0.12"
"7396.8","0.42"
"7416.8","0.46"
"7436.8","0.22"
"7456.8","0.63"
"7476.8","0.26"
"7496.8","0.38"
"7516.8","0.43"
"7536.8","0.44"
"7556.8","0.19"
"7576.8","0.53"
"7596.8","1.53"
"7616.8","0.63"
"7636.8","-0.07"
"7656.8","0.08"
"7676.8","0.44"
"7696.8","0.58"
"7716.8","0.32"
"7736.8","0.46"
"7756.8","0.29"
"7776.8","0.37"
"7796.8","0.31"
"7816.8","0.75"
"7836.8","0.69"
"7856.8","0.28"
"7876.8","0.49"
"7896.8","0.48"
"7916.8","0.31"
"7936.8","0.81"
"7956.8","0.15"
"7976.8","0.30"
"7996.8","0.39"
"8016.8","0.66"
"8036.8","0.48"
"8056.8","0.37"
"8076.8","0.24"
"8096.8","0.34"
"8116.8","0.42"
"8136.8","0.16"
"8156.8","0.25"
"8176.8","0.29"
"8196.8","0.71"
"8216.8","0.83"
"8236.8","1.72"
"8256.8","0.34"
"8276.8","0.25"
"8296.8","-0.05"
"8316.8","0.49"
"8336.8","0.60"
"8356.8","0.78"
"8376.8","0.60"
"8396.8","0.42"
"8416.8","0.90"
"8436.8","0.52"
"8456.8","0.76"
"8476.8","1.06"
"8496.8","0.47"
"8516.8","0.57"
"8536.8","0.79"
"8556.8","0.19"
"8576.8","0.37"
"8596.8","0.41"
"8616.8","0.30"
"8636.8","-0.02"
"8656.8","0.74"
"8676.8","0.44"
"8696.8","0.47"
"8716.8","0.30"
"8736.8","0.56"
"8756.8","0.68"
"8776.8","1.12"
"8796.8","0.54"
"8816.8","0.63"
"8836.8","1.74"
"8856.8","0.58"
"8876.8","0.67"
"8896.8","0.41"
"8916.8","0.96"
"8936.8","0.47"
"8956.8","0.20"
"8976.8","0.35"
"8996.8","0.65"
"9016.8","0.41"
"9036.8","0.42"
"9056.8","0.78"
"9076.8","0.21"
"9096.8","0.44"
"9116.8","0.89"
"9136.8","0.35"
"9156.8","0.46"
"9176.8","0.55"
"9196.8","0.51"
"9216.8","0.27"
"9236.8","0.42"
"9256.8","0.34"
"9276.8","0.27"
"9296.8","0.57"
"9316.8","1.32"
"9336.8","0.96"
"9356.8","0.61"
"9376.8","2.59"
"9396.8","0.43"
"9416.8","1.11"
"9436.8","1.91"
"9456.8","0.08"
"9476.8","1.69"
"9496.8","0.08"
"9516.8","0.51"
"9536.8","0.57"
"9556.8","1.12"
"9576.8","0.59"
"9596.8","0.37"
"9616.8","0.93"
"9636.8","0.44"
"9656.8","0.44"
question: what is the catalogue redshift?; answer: 1.21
